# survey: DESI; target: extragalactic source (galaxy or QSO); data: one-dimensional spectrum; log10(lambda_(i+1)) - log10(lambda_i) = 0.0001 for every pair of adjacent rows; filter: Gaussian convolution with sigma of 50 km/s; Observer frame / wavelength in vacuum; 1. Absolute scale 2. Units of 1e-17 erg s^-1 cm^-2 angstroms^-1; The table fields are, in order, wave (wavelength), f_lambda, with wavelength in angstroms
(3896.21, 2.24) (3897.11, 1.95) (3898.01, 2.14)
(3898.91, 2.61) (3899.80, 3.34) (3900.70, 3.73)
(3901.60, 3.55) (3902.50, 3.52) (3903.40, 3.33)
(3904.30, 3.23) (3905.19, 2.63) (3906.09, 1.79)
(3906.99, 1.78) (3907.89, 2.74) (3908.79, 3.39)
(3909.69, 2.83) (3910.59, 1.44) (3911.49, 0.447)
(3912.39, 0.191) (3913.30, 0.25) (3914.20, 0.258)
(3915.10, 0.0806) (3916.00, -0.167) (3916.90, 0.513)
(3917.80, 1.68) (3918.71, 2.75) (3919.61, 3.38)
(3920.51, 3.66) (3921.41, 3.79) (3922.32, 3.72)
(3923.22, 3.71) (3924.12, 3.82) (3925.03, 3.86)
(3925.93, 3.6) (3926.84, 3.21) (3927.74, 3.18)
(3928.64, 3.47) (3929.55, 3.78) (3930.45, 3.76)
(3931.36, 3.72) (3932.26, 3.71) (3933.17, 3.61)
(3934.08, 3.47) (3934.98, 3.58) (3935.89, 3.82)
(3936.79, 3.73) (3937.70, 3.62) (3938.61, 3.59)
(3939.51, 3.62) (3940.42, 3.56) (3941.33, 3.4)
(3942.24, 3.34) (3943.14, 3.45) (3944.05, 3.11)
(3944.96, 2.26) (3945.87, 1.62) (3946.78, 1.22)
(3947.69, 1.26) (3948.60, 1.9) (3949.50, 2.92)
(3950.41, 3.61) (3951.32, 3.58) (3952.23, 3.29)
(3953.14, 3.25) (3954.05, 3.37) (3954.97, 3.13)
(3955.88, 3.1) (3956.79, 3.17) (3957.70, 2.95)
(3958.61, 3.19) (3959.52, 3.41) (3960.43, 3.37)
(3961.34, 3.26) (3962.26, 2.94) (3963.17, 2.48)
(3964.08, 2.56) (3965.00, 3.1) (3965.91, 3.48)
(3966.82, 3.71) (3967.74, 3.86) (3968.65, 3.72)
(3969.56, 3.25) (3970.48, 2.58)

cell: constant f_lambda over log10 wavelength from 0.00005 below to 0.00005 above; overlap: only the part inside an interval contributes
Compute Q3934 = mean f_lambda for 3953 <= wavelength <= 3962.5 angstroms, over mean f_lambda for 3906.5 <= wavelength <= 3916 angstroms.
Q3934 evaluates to 2.52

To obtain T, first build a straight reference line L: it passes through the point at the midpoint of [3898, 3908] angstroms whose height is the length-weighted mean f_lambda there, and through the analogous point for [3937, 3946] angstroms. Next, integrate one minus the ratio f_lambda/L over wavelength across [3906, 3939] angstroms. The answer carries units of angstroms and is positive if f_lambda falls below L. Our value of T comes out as 4.1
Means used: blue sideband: 2.9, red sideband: 3.23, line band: 2.71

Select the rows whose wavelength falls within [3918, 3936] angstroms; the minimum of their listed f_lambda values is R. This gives 2.75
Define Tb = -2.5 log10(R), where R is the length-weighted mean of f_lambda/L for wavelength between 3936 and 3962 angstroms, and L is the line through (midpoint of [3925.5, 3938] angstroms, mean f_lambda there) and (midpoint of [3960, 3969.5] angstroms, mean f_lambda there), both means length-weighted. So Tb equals 0.12 mag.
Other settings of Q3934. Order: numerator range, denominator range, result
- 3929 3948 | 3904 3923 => 1.66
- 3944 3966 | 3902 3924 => 1.32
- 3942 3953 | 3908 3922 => 1.57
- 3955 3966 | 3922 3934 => 0.85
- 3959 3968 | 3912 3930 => 1.31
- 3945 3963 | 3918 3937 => 0.80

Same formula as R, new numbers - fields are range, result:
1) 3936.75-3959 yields 1.22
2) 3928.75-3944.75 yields 3.11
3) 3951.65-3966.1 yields 2.48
